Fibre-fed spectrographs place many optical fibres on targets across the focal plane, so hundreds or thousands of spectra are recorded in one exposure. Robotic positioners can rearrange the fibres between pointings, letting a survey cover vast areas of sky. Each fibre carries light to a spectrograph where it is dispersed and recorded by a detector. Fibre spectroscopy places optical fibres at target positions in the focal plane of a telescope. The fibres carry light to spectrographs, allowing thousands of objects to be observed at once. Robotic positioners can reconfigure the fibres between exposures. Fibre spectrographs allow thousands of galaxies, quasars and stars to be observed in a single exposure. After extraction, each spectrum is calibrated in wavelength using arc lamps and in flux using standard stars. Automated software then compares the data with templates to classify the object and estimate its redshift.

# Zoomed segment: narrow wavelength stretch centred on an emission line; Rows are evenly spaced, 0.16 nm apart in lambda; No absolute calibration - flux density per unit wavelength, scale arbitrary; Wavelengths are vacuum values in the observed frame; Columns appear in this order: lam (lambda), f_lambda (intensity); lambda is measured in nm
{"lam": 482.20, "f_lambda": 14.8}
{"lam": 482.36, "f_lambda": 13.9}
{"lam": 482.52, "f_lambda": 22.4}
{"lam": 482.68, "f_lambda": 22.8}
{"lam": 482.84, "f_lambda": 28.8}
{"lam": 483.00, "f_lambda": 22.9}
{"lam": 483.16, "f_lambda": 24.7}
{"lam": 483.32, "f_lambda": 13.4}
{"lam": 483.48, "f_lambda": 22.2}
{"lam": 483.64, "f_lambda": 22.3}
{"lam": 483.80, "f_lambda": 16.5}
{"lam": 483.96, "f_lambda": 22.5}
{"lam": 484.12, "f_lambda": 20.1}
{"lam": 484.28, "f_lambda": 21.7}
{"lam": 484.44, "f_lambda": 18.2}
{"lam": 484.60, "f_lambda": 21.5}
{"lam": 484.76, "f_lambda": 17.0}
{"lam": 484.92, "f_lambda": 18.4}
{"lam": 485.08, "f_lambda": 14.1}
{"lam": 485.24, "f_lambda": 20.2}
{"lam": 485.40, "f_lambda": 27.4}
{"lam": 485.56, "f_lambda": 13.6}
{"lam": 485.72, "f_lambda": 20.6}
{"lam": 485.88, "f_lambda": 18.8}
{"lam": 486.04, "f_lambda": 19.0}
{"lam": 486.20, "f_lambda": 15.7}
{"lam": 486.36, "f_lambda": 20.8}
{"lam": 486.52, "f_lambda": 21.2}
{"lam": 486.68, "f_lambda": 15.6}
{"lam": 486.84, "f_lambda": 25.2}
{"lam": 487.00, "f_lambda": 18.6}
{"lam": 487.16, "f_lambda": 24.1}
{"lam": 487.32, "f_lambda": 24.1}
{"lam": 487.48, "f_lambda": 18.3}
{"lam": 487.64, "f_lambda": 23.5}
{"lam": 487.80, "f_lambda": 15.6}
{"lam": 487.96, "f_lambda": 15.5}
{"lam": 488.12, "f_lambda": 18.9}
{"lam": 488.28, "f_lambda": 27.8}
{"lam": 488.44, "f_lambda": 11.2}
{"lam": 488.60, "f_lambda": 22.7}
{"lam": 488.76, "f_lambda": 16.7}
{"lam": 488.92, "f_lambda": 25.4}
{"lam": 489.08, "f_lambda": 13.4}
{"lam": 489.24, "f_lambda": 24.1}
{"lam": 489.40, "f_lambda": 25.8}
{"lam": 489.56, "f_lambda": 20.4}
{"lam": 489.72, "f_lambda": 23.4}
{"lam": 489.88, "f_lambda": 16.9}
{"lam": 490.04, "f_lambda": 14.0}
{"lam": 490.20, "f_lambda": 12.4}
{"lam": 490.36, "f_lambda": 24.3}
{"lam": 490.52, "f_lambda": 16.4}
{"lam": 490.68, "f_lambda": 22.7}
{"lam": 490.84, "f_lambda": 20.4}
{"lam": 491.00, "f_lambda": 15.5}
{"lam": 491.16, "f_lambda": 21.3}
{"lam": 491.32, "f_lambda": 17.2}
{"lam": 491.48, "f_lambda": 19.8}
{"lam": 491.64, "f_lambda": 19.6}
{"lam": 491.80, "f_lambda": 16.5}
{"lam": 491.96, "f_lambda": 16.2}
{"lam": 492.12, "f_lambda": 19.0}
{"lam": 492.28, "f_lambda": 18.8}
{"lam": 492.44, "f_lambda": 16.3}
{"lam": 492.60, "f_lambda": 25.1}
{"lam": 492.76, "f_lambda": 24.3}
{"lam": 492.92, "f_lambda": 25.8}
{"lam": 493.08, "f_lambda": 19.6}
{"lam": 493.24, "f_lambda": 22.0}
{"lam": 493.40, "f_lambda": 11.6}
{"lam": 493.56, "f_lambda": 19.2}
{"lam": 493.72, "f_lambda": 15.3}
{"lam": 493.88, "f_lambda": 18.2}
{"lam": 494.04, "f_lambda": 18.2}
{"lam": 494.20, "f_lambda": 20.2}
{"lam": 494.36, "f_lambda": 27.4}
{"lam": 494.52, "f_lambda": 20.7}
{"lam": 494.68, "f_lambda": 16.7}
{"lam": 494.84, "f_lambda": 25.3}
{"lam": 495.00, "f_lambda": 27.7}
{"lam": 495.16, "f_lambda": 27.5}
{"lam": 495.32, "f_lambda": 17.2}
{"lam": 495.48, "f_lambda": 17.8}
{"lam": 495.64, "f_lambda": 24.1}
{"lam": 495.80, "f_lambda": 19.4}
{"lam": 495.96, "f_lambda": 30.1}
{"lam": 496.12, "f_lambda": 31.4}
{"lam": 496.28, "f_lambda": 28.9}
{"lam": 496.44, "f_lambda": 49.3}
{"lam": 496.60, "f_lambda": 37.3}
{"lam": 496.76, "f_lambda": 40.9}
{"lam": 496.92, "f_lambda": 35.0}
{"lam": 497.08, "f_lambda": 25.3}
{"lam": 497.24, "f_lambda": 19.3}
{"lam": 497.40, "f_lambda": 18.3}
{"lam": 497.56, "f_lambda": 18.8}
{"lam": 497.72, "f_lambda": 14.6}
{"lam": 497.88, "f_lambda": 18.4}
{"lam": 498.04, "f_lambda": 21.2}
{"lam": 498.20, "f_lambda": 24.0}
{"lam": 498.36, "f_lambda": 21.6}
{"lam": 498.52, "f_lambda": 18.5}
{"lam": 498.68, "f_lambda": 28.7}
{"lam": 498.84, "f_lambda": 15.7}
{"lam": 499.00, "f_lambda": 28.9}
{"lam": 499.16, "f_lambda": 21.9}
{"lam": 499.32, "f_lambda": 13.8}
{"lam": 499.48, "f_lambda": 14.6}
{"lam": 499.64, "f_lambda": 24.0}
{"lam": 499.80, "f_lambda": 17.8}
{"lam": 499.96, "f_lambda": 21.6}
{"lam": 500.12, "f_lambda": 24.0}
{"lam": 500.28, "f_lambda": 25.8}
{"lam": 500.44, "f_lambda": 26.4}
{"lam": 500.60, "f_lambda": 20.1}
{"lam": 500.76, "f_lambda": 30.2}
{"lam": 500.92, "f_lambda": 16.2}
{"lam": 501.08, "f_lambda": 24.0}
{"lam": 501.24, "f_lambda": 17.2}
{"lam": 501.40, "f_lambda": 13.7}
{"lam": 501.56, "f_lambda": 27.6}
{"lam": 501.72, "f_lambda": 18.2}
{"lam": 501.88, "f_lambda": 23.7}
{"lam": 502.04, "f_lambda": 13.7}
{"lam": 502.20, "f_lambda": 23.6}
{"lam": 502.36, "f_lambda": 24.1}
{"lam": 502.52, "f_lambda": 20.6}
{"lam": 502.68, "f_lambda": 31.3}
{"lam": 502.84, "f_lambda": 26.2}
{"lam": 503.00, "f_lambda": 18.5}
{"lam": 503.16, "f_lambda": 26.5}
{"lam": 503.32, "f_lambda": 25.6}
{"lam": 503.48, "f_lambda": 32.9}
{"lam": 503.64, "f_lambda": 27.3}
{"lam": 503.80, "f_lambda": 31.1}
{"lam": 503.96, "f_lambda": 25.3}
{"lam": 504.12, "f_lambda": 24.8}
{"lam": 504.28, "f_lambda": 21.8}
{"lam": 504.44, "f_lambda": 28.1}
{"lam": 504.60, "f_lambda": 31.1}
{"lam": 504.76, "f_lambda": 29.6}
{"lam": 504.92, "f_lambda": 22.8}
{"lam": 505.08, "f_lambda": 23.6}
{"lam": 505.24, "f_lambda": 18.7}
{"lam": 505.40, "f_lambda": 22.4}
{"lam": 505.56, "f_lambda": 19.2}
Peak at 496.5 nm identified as [O II]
